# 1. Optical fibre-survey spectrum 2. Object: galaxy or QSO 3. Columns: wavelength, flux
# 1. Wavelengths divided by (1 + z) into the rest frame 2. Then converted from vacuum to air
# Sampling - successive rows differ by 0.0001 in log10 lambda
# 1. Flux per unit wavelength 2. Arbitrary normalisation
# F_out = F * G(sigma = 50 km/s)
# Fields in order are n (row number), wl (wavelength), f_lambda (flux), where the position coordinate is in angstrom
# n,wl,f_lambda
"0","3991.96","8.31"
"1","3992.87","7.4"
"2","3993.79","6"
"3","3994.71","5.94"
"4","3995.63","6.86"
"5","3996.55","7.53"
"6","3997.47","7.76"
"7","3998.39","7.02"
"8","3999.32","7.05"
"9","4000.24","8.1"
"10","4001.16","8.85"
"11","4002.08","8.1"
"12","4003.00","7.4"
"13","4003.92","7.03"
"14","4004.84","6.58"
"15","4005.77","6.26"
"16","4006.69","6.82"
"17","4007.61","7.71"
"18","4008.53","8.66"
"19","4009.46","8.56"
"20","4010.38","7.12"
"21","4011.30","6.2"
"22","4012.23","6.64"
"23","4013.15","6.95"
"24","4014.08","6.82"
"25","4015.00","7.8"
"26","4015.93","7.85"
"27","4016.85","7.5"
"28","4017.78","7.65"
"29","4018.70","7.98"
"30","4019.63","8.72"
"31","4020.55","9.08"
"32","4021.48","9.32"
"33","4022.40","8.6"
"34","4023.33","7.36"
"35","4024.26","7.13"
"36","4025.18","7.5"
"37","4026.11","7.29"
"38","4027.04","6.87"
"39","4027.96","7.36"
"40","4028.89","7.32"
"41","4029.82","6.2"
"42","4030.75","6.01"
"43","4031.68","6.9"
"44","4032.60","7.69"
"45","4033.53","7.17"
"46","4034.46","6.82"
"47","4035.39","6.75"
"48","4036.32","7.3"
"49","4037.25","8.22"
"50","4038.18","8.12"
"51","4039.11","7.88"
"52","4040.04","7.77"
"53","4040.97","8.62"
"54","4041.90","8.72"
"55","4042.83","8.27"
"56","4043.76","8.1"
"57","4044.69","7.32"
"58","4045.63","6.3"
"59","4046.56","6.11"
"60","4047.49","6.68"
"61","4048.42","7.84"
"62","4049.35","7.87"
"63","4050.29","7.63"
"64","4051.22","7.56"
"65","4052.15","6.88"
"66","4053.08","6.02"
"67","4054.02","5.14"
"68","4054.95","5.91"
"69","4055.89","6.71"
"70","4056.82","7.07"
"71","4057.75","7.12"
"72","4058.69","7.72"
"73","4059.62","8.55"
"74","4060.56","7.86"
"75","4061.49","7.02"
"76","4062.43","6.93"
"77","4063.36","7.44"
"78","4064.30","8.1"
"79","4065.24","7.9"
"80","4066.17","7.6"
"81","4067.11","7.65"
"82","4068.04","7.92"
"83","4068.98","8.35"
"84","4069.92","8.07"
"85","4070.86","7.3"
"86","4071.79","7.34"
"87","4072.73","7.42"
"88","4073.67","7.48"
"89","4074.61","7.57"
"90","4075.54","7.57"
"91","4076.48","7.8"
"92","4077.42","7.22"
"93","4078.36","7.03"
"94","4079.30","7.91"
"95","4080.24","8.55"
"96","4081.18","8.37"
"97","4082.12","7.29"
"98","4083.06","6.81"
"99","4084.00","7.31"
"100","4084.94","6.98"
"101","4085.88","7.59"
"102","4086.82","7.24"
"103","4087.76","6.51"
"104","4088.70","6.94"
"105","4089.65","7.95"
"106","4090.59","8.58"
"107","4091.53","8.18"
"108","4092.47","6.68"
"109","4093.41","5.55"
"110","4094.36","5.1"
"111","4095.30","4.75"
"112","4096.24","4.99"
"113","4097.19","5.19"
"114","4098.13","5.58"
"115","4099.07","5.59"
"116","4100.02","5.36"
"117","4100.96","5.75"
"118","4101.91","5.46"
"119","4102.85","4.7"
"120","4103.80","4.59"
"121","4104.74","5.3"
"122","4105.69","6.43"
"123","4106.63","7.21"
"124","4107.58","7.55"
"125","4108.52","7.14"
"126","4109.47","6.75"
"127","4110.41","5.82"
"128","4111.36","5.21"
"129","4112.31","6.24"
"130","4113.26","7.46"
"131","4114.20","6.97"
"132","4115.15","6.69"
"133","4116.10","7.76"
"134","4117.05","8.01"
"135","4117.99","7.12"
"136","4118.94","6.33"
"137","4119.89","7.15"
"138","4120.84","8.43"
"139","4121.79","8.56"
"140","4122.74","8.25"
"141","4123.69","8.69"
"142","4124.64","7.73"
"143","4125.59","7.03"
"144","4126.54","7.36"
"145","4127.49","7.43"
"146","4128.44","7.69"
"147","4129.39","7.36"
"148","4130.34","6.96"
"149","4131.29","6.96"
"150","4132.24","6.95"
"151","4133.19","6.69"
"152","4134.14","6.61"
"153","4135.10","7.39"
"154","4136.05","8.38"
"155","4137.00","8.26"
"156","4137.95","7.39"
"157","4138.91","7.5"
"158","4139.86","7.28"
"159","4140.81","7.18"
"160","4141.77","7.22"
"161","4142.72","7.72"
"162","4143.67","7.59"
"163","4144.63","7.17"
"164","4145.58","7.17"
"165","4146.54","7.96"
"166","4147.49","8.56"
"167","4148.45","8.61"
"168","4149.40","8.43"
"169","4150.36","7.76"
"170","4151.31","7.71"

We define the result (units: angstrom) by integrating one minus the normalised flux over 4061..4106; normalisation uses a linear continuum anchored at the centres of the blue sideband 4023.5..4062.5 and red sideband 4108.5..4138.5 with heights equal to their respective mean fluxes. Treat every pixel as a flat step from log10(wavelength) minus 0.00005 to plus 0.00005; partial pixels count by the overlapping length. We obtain 2.27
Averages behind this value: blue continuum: 7.25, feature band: 6.89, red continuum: 7.28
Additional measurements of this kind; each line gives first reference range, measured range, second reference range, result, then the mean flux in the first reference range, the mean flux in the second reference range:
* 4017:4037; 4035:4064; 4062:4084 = 0.8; 7.48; 7.63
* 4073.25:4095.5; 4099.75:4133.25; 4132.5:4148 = 2.3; 7.24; 7.5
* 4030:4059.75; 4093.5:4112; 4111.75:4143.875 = 4.2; 7.25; 7.42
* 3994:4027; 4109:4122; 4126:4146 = 0.7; 7.51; 7.35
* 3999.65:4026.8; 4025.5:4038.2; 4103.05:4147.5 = 0.7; 7.63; 7.19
